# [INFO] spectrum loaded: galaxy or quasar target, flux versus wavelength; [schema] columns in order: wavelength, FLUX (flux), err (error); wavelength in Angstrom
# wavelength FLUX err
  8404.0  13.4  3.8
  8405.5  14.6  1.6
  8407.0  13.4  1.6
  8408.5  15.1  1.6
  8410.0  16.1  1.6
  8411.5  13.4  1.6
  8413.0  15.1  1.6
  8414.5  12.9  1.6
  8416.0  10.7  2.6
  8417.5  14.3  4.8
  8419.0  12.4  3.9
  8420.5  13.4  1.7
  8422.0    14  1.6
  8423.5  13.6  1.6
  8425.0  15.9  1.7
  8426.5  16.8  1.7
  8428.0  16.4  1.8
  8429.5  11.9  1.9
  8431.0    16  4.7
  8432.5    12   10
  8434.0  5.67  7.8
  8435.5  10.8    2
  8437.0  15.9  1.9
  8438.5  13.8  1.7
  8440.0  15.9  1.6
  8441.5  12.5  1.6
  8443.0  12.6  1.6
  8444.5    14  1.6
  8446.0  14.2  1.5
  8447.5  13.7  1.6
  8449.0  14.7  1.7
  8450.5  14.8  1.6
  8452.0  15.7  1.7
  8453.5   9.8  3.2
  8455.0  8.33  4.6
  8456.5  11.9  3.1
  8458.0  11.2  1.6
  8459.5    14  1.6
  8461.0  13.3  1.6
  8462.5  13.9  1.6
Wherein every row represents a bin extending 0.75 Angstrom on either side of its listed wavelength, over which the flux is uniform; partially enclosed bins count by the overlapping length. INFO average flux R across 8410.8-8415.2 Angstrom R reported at 13.8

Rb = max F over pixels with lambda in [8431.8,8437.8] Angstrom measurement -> 15.9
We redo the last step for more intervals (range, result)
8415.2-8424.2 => 14.3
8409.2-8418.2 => 16.1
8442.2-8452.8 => 15.7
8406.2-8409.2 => 15.1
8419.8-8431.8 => 16.8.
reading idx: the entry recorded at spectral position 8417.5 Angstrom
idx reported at 14.3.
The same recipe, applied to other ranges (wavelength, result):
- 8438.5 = 13.8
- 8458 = 11.2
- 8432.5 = 12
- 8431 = 16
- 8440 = 15.9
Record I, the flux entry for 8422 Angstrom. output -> 14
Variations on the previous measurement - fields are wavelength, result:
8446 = 14.2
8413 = 15.1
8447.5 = 13.7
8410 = 16.1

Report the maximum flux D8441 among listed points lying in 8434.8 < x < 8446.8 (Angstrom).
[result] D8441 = 15.9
